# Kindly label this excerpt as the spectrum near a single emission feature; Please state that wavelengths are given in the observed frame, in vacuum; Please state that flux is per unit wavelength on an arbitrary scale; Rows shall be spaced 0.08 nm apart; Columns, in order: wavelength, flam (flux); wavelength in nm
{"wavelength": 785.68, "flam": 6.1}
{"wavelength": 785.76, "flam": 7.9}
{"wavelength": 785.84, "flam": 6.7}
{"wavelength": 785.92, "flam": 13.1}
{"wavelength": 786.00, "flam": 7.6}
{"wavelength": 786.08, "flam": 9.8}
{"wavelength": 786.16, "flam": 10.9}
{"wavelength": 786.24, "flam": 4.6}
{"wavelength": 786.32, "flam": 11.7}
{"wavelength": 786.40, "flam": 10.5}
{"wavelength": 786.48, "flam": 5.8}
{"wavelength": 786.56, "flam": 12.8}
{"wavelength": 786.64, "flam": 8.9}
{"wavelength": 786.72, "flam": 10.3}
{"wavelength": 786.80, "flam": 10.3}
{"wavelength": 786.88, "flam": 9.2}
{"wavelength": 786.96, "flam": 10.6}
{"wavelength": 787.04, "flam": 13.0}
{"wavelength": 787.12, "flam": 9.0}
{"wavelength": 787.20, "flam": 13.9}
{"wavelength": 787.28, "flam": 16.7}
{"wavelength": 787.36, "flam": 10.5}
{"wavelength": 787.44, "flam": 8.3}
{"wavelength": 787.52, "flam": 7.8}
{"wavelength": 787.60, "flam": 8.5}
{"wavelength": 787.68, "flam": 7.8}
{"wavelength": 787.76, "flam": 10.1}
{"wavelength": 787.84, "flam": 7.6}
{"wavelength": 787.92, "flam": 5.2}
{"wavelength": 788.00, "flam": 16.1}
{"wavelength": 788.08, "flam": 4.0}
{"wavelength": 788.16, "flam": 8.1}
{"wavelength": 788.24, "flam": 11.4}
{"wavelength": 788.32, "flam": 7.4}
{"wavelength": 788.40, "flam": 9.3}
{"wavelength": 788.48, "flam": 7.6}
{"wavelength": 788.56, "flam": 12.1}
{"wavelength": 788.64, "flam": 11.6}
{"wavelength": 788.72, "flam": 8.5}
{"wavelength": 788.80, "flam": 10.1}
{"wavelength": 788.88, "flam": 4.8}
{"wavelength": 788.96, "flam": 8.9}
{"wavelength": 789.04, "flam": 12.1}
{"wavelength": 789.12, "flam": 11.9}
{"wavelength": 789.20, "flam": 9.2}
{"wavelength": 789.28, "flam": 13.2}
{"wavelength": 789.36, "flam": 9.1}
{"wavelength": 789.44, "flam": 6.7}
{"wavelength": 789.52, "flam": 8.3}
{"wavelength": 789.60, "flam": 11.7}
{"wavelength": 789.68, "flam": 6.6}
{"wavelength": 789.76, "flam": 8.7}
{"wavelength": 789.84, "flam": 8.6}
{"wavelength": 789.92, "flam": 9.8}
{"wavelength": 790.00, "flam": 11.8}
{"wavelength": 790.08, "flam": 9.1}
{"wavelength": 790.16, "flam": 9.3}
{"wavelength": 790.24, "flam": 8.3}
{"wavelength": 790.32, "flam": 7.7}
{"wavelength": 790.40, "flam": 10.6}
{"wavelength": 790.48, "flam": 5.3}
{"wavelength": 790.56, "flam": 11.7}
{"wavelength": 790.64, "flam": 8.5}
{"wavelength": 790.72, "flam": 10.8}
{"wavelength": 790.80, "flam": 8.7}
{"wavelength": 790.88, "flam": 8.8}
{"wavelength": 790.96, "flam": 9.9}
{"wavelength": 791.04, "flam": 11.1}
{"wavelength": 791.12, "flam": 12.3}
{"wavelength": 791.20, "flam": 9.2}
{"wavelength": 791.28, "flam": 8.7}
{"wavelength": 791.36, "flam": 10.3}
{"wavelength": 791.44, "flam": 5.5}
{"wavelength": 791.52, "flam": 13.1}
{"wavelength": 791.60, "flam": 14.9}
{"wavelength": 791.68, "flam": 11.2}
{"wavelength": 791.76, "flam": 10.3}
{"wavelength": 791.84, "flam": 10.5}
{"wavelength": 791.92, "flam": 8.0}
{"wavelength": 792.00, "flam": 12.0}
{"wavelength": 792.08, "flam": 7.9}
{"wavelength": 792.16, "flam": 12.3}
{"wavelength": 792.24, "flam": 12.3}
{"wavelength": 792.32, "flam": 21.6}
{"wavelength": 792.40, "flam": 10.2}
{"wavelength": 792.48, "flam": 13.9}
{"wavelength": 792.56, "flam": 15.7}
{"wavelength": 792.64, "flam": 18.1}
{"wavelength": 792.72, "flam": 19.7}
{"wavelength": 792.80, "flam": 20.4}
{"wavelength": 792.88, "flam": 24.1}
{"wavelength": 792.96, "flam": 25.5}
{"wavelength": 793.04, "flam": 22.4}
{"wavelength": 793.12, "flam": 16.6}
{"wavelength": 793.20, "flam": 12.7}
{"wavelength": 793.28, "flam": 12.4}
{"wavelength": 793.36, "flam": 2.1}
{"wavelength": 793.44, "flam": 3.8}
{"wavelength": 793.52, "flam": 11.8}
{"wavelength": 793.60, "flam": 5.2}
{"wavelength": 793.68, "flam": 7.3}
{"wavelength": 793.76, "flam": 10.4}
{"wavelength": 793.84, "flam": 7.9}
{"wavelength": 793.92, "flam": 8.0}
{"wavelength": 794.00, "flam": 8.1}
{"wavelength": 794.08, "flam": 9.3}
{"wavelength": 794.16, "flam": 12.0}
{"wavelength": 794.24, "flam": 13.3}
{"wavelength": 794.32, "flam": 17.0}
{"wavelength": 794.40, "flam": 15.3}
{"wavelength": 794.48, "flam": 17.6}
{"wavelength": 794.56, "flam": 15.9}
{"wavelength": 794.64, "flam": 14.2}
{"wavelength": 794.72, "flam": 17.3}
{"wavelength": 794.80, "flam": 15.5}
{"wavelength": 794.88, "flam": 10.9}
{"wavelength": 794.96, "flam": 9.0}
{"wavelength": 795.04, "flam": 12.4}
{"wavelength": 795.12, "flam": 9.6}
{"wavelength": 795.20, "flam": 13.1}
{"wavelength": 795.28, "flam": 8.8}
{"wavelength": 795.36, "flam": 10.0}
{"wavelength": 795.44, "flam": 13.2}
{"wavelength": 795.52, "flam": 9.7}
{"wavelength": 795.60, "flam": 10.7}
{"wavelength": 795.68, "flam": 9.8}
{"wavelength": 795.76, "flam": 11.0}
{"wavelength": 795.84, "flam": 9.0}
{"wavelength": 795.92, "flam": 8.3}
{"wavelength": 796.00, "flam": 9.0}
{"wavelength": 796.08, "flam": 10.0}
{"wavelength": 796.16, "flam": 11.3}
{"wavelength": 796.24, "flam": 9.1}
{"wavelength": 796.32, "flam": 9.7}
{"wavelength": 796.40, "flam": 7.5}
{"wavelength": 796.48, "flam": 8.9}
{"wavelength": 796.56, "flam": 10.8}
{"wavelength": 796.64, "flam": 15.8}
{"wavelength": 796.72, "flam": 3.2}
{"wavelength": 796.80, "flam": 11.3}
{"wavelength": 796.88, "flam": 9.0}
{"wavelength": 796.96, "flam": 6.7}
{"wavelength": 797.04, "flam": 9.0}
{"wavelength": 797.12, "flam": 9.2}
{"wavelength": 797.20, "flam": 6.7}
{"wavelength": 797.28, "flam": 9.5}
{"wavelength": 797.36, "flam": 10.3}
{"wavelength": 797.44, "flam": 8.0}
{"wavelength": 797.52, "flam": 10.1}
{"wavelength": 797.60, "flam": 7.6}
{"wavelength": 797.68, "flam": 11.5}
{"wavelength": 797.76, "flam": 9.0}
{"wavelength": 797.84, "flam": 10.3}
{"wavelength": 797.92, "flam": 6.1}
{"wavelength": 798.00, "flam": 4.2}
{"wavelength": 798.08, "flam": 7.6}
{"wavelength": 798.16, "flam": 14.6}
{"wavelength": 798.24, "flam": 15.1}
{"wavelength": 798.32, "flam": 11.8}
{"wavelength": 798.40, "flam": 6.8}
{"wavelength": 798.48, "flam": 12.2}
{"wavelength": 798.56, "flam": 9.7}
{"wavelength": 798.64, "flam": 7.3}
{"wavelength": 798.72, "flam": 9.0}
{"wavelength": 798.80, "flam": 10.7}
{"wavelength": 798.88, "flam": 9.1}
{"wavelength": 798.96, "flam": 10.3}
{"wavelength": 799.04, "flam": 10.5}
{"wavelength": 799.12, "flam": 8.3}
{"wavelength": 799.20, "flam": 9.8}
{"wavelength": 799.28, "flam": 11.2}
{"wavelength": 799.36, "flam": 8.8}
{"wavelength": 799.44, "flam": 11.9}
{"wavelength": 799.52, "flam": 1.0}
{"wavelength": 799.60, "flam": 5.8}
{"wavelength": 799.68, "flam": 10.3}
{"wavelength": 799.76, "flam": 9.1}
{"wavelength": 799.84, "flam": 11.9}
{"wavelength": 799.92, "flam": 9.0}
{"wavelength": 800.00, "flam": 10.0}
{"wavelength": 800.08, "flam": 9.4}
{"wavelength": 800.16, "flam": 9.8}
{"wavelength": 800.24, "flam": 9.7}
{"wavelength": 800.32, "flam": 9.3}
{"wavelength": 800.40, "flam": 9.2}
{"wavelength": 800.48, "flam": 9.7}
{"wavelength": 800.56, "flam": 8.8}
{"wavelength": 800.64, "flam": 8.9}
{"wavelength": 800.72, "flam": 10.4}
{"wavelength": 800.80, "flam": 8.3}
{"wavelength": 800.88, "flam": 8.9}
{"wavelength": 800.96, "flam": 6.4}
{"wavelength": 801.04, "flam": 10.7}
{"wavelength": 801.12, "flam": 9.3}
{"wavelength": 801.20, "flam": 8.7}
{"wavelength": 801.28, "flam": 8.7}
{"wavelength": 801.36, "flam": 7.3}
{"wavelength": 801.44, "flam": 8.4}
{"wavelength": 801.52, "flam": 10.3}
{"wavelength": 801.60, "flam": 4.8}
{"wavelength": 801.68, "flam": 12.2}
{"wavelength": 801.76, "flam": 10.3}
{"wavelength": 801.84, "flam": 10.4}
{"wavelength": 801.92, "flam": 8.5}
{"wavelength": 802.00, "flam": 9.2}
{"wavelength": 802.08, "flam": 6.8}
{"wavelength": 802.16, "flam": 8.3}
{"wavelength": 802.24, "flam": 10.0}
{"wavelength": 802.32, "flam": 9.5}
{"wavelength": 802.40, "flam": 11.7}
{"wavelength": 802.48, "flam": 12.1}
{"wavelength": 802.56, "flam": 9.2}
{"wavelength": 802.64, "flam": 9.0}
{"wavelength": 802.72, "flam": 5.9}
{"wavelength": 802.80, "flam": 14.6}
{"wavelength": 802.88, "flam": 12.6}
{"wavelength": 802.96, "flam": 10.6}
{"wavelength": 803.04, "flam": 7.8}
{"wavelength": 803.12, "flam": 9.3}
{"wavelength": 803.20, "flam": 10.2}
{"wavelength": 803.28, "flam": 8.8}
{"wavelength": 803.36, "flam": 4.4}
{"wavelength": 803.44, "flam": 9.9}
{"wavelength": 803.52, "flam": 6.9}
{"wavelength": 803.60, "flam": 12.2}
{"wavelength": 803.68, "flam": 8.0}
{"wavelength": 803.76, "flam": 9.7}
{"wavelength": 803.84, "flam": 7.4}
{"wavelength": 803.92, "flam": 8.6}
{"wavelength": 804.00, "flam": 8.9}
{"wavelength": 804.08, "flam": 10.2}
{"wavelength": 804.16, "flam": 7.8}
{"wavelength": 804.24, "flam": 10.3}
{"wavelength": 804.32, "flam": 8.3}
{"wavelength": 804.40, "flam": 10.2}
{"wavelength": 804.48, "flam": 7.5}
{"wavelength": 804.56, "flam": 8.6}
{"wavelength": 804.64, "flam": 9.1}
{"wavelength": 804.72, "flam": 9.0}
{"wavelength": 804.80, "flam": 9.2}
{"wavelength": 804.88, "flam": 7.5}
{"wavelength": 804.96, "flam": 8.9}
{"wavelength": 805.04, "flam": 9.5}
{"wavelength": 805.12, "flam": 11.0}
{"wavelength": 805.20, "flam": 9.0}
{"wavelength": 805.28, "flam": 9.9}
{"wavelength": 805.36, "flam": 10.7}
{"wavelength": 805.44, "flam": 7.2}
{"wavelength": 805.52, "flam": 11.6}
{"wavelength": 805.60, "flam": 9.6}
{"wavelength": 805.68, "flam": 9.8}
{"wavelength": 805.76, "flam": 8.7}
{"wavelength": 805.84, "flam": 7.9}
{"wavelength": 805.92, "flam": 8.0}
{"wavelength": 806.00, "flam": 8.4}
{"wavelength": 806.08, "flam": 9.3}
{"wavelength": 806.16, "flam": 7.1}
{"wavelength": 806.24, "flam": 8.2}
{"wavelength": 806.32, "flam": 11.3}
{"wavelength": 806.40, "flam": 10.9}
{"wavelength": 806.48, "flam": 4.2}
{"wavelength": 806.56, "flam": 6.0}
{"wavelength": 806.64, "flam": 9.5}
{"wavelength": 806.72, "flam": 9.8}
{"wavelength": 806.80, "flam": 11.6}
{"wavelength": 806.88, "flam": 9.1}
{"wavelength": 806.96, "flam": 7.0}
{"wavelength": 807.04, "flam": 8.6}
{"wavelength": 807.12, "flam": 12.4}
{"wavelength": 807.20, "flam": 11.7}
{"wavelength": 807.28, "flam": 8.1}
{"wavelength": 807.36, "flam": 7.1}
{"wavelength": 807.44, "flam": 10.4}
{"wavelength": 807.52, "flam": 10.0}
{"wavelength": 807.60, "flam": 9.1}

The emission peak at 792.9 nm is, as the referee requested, [S II] 6716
